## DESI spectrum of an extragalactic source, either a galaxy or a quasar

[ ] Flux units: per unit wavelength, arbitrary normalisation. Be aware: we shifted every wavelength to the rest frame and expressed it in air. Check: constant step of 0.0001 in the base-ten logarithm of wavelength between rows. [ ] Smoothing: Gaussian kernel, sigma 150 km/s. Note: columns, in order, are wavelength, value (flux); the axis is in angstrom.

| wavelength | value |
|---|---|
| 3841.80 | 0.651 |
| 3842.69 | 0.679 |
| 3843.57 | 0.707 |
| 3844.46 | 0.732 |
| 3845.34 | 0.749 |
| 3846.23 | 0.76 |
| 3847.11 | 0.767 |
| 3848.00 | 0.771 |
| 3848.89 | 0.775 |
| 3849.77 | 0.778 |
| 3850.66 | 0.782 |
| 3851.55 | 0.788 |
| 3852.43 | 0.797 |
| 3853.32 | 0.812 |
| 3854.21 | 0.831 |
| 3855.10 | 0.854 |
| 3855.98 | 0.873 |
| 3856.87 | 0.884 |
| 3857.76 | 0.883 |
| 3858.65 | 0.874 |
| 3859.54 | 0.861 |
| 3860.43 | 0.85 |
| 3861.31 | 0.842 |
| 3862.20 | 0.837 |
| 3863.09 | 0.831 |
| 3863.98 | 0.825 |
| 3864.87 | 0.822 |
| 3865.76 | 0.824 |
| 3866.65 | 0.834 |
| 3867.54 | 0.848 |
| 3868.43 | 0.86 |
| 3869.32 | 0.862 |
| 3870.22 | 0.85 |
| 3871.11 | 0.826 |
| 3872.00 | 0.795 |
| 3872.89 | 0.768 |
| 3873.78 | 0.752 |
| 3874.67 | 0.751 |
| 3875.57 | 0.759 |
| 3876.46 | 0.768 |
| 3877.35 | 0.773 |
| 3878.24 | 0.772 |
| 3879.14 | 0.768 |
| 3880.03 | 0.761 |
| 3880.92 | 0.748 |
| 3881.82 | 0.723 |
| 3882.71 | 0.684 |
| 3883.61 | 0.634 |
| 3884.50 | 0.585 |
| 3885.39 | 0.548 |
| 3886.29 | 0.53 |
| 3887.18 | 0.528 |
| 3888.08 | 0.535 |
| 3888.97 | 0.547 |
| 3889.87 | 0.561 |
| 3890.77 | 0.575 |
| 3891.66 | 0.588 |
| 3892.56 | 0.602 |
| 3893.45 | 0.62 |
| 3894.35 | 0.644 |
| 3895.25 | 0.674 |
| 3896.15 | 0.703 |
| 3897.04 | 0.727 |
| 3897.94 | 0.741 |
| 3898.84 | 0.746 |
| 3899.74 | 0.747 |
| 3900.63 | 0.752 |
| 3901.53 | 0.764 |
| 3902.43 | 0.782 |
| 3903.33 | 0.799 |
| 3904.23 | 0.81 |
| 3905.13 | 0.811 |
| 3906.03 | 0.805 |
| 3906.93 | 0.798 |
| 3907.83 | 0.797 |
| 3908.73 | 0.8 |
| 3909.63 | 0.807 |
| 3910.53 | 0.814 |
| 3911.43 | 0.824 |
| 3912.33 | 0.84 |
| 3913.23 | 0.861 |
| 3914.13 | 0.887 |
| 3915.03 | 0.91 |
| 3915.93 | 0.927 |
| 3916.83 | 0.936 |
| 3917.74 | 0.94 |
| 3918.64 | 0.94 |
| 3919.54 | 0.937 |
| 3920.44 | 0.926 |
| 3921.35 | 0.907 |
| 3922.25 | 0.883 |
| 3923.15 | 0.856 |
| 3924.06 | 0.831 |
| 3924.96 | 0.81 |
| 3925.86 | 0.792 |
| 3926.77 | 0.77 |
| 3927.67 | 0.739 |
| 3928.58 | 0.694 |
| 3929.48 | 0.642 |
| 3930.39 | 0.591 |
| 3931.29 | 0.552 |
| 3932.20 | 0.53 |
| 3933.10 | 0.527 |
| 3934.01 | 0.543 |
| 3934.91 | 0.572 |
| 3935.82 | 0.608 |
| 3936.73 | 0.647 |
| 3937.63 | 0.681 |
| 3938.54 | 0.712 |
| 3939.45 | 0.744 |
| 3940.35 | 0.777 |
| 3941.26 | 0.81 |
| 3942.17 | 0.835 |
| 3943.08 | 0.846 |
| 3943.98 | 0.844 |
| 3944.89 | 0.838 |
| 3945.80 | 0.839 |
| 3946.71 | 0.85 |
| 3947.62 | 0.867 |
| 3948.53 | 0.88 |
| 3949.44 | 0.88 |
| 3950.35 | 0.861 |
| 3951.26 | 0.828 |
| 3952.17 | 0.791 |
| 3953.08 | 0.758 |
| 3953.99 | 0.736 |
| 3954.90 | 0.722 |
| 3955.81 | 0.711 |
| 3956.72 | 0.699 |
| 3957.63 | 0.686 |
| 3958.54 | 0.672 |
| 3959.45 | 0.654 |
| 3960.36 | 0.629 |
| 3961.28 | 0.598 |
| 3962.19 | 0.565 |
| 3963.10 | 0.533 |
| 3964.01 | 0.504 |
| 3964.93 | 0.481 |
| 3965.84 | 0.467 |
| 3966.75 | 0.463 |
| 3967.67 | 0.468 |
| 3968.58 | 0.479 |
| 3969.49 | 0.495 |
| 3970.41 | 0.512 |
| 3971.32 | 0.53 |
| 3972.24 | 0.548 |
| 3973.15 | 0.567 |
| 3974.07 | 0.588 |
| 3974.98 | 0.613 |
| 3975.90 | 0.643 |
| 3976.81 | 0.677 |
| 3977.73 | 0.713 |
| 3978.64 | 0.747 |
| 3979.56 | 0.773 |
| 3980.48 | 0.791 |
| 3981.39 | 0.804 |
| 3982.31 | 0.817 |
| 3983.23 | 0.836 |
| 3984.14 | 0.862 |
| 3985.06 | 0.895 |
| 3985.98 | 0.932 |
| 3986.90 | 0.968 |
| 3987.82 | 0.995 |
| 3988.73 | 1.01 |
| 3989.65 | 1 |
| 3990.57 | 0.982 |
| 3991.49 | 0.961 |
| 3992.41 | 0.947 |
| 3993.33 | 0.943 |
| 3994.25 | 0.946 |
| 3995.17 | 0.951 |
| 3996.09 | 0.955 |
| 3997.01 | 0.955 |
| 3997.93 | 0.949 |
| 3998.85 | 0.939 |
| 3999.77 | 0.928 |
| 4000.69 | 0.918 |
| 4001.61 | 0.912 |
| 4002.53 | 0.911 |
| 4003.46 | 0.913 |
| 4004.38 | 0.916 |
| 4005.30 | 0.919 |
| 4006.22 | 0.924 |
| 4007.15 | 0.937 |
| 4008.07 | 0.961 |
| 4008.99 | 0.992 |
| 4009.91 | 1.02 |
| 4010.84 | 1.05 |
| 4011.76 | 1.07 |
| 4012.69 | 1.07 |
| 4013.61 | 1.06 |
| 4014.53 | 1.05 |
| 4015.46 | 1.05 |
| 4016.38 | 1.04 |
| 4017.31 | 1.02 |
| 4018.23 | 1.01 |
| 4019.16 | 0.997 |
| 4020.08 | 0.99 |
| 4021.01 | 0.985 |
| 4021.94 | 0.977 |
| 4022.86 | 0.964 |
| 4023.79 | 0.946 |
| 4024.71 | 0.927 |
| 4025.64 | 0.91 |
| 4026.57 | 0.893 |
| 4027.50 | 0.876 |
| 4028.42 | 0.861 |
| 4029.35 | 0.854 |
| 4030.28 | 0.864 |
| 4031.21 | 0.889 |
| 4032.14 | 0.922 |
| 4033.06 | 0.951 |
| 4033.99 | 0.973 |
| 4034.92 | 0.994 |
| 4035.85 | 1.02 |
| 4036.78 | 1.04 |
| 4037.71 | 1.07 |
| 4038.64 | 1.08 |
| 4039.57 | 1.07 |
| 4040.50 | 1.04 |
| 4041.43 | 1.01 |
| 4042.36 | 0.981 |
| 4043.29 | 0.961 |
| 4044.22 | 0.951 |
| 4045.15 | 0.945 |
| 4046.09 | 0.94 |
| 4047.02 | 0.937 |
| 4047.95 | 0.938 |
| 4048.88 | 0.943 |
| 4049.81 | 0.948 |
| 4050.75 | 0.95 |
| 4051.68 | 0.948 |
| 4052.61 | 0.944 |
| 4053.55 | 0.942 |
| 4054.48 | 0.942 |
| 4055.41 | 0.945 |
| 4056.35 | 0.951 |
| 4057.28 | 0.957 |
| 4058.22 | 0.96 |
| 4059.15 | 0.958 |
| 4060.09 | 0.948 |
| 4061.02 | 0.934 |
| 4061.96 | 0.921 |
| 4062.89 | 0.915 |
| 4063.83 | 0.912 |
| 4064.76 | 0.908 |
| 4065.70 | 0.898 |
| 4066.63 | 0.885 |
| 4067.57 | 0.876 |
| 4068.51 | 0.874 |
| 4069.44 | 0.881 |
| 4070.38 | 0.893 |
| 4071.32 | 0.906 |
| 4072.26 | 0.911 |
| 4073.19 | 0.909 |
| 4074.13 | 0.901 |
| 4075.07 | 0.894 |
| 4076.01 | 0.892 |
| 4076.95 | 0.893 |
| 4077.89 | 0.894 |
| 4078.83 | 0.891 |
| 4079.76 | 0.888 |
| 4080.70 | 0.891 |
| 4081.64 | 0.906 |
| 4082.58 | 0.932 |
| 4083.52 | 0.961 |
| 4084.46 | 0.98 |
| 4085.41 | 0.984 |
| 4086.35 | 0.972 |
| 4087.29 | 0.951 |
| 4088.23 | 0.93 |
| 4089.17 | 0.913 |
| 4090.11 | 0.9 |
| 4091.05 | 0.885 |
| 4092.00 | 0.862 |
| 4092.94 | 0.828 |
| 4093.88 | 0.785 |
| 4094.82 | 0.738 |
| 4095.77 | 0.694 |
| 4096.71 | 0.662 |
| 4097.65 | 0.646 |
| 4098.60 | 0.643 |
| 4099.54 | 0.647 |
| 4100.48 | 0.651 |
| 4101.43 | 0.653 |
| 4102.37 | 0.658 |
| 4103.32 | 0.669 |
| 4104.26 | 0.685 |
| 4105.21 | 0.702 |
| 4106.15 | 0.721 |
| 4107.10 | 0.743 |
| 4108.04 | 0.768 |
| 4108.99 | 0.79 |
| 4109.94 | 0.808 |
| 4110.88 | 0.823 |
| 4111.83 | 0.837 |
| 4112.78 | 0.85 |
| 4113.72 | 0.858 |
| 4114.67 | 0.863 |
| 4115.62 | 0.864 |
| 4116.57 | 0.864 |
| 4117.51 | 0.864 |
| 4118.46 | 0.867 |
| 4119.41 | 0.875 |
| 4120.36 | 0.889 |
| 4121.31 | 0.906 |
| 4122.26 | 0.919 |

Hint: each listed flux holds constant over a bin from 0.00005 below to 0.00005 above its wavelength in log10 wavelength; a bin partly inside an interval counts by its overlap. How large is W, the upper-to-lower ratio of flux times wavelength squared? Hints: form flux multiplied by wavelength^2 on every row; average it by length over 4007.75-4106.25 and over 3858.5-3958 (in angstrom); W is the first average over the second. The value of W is 1.3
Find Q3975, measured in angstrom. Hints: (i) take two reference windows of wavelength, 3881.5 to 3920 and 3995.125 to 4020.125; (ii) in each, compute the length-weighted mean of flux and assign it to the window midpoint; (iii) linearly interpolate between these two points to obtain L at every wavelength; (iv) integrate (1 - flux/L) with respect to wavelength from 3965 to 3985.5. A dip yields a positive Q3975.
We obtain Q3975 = 5.93 angstrom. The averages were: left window 0.74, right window 0.979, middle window 0.646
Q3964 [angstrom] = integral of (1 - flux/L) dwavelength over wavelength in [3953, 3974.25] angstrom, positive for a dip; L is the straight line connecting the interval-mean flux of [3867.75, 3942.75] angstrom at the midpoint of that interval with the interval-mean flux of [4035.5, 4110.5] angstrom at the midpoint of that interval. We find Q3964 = 5.6 angstrom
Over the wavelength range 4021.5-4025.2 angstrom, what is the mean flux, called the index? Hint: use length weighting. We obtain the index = 0.955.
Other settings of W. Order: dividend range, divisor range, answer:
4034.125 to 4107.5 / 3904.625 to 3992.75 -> 1.26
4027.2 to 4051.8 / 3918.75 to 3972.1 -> 1.44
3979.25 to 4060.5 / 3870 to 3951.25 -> 1.34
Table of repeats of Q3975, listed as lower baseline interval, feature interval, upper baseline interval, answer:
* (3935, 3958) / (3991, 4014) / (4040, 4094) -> -3.2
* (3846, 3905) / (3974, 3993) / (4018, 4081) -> 0.6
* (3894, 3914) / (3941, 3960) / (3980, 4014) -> 1.5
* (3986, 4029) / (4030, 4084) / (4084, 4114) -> -4.3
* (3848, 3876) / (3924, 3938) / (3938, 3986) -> 1.7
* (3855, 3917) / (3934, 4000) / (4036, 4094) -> 7.0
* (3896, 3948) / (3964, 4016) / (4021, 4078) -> 2.1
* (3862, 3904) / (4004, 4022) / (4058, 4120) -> -4.6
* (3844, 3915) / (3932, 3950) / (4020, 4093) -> 1.7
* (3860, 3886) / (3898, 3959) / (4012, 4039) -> 4.7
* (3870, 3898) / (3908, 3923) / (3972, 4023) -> -2.8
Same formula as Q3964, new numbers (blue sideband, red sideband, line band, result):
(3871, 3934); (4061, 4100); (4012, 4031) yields -3.21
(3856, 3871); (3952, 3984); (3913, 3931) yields -2.57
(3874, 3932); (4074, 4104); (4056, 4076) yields -2.30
